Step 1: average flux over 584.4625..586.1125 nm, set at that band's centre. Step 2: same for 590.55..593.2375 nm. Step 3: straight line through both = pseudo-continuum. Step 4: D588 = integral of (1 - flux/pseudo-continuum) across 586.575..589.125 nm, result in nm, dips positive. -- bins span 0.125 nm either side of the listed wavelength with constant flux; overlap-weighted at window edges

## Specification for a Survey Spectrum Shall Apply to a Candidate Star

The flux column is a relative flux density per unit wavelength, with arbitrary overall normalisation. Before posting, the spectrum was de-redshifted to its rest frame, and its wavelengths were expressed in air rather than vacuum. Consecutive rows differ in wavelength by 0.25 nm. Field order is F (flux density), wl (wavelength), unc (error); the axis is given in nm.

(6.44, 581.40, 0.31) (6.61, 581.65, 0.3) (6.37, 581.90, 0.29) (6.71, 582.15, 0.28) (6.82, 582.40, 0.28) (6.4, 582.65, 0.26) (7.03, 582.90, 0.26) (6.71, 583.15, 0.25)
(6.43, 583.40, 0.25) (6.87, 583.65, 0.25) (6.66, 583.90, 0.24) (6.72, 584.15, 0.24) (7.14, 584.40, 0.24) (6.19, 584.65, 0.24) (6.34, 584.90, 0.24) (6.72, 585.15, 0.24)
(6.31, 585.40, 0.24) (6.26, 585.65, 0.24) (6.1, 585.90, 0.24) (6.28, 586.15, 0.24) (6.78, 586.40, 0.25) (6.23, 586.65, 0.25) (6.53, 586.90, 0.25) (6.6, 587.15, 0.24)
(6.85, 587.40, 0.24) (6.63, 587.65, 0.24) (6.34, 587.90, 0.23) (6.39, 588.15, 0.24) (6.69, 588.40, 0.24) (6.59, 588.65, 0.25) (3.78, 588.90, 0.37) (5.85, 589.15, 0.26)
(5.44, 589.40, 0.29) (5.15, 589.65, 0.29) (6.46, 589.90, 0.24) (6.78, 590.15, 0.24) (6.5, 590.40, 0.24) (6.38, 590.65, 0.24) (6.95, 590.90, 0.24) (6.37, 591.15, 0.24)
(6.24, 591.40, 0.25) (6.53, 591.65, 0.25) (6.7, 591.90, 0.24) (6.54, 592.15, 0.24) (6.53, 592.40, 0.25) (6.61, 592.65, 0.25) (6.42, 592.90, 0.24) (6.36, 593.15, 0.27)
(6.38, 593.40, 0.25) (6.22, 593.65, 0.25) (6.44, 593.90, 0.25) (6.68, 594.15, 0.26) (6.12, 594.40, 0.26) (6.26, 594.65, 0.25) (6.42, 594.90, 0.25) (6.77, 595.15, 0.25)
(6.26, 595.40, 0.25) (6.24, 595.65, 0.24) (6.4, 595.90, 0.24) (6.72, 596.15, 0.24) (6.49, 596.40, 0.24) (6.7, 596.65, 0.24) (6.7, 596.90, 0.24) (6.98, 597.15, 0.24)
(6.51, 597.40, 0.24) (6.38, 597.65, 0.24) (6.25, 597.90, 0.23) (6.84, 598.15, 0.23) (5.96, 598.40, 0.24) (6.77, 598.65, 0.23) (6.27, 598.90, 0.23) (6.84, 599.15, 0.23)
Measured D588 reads 0.07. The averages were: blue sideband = 6.35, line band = 6.25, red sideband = 6.52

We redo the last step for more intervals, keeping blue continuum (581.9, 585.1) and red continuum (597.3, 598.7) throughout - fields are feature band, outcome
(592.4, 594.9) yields 0.04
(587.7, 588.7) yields 0.01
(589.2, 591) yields 0.09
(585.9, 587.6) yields 0.02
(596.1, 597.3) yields -0.05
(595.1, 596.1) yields 0.01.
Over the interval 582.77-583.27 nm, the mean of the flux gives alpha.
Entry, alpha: 6.87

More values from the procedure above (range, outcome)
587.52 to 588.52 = 6.51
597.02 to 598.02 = 6.53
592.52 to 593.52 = 6.44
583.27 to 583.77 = 6.65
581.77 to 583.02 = 6.66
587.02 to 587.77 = 6.69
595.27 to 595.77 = 6.26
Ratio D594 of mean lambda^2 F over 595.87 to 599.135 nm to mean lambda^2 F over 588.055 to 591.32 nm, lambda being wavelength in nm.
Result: 1.10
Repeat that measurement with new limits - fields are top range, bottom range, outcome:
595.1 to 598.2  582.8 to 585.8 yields 1.03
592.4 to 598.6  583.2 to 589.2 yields 1.04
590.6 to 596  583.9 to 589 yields 1.03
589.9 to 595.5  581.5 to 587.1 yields 1.02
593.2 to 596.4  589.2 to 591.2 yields 1.04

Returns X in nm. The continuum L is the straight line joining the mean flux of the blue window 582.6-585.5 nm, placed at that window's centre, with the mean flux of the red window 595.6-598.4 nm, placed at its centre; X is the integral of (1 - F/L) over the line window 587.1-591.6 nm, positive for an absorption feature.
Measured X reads 0.26 nm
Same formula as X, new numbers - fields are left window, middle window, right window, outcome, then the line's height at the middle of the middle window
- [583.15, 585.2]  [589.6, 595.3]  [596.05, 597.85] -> 0.16 nm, 6.63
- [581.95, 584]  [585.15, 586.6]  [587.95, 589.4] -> -0.03 nm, 6.26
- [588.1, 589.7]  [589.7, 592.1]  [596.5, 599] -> -0.25 nm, 5.88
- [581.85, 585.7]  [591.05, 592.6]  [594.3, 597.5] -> 0.01 nm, 6.54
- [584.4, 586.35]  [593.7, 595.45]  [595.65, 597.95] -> 0.03 nm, 6.53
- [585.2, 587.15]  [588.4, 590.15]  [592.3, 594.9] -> 0.19 nm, 6.39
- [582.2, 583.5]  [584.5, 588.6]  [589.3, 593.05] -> 0.06 nm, 6.55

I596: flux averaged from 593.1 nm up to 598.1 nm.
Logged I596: 6.47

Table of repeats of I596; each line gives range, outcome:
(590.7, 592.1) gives 6.55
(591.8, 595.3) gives 6.46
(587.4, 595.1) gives 6.31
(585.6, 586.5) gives 6.35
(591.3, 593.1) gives 6.51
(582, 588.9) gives 6.52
